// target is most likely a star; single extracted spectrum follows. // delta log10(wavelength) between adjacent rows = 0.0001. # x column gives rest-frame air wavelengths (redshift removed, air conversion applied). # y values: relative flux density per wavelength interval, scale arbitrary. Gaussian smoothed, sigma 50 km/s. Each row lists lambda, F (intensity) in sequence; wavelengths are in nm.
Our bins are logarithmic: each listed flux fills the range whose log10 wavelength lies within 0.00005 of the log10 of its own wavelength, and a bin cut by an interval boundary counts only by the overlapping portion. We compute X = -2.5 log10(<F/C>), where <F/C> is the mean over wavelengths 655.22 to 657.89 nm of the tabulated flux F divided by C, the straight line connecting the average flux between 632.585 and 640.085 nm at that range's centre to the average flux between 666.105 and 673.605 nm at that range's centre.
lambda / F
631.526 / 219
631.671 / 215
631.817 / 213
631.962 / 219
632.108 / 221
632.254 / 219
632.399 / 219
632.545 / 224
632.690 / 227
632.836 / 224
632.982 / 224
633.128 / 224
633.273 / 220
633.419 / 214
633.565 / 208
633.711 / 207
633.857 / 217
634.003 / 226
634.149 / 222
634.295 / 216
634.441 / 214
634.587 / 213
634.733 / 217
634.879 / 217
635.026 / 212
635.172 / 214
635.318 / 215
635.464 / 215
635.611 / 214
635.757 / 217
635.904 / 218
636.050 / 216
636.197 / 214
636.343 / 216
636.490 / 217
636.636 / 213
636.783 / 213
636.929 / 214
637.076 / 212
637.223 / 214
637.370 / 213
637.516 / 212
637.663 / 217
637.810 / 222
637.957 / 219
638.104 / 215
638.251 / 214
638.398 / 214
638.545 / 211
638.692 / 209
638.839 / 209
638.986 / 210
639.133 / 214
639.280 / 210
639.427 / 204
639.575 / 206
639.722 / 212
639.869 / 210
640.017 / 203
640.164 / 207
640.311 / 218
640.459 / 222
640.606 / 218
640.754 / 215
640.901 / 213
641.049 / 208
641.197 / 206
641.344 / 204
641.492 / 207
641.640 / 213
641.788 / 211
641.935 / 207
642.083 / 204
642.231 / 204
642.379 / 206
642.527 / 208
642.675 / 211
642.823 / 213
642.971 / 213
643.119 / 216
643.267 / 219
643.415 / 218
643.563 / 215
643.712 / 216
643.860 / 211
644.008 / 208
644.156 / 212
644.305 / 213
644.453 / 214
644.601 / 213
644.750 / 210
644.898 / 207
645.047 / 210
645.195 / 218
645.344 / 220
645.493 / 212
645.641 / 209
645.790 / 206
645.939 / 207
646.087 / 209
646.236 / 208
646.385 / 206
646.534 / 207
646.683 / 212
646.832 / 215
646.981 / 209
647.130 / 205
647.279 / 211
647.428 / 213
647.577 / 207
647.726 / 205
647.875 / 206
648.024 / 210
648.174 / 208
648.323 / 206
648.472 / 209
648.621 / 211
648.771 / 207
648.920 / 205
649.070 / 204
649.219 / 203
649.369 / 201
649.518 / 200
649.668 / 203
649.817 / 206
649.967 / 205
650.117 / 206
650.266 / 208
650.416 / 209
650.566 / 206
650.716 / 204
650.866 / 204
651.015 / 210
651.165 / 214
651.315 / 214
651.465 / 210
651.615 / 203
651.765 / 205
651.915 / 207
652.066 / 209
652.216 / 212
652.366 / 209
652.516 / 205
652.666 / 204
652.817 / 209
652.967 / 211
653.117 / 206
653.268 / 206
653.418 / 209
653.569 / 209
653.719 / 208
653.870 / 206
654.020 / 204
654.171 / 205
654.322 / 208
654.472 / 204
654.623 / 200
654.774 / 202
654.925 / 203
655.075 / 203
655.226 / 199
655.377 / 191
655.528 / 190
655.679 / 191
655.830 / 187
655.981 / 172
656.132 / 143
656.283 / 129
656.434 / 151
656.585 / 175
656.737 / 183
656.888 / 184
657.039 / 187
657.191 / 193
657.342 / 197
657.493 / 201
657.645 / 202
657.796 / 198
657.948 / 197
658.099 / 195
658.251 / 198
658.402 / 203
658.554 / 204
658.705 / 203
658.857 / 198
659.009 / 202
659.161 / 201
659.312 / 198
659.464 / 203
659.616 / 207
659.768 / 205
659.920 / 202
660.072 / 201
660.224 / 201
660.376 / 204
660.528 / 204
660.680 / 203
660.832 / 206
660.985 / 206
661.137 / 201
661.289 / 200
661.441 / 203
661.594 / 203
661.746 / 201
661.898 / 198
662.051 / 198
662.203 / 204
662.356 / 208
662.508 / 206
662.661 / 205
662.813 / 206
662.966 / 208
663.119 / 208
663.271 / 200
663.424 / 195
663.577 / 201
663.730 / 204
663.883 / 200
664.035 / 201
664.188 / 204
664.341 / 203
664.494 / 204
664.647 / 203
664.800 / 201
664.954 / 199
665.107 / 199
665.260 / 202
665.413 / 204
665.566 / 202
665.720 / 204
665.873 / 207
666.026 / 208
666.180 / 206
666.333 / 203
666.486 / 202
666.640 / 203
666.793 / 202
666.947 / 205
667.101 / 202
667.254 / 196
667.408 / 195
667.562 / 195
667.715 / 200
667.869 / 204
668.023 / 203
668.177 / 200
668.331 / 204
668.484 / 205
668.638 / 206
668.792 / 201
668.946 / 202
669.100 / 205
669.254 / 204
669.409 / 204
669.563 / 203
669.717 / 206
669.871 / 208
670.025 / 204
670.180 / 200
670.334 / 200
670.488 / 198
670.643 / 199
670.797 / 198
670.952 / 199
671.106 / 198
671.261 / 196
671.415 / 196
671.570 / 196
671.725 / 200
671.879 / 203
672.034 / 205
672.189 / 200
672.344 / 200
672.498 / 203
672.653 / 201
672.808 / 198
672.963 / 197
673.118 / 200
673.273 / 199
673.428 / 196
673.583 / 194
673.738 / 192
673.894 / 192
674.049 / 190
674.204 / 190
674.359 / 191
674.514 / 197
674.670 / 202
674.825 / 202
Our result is 0.14 mag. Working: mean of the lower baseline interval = 215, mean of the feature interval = 181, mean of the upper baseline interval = 201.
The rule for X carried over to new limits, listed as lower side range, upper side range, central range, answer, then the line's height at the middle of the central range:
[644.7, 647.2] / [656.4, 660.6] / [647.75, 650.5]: 0.00 mag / 207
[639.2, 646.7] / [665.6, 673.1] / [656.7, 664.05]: 0.02 mag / 205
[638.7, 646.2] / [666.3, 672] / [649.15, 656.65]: 0.04 mag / 207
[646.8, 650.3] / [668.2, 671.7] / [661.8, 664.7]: 0.00 mag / 203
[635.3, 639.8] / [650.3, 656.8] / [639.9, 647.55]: -0.02 mag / 208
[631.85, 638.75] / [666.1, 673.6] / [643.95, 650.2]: 0.01 mag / 211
